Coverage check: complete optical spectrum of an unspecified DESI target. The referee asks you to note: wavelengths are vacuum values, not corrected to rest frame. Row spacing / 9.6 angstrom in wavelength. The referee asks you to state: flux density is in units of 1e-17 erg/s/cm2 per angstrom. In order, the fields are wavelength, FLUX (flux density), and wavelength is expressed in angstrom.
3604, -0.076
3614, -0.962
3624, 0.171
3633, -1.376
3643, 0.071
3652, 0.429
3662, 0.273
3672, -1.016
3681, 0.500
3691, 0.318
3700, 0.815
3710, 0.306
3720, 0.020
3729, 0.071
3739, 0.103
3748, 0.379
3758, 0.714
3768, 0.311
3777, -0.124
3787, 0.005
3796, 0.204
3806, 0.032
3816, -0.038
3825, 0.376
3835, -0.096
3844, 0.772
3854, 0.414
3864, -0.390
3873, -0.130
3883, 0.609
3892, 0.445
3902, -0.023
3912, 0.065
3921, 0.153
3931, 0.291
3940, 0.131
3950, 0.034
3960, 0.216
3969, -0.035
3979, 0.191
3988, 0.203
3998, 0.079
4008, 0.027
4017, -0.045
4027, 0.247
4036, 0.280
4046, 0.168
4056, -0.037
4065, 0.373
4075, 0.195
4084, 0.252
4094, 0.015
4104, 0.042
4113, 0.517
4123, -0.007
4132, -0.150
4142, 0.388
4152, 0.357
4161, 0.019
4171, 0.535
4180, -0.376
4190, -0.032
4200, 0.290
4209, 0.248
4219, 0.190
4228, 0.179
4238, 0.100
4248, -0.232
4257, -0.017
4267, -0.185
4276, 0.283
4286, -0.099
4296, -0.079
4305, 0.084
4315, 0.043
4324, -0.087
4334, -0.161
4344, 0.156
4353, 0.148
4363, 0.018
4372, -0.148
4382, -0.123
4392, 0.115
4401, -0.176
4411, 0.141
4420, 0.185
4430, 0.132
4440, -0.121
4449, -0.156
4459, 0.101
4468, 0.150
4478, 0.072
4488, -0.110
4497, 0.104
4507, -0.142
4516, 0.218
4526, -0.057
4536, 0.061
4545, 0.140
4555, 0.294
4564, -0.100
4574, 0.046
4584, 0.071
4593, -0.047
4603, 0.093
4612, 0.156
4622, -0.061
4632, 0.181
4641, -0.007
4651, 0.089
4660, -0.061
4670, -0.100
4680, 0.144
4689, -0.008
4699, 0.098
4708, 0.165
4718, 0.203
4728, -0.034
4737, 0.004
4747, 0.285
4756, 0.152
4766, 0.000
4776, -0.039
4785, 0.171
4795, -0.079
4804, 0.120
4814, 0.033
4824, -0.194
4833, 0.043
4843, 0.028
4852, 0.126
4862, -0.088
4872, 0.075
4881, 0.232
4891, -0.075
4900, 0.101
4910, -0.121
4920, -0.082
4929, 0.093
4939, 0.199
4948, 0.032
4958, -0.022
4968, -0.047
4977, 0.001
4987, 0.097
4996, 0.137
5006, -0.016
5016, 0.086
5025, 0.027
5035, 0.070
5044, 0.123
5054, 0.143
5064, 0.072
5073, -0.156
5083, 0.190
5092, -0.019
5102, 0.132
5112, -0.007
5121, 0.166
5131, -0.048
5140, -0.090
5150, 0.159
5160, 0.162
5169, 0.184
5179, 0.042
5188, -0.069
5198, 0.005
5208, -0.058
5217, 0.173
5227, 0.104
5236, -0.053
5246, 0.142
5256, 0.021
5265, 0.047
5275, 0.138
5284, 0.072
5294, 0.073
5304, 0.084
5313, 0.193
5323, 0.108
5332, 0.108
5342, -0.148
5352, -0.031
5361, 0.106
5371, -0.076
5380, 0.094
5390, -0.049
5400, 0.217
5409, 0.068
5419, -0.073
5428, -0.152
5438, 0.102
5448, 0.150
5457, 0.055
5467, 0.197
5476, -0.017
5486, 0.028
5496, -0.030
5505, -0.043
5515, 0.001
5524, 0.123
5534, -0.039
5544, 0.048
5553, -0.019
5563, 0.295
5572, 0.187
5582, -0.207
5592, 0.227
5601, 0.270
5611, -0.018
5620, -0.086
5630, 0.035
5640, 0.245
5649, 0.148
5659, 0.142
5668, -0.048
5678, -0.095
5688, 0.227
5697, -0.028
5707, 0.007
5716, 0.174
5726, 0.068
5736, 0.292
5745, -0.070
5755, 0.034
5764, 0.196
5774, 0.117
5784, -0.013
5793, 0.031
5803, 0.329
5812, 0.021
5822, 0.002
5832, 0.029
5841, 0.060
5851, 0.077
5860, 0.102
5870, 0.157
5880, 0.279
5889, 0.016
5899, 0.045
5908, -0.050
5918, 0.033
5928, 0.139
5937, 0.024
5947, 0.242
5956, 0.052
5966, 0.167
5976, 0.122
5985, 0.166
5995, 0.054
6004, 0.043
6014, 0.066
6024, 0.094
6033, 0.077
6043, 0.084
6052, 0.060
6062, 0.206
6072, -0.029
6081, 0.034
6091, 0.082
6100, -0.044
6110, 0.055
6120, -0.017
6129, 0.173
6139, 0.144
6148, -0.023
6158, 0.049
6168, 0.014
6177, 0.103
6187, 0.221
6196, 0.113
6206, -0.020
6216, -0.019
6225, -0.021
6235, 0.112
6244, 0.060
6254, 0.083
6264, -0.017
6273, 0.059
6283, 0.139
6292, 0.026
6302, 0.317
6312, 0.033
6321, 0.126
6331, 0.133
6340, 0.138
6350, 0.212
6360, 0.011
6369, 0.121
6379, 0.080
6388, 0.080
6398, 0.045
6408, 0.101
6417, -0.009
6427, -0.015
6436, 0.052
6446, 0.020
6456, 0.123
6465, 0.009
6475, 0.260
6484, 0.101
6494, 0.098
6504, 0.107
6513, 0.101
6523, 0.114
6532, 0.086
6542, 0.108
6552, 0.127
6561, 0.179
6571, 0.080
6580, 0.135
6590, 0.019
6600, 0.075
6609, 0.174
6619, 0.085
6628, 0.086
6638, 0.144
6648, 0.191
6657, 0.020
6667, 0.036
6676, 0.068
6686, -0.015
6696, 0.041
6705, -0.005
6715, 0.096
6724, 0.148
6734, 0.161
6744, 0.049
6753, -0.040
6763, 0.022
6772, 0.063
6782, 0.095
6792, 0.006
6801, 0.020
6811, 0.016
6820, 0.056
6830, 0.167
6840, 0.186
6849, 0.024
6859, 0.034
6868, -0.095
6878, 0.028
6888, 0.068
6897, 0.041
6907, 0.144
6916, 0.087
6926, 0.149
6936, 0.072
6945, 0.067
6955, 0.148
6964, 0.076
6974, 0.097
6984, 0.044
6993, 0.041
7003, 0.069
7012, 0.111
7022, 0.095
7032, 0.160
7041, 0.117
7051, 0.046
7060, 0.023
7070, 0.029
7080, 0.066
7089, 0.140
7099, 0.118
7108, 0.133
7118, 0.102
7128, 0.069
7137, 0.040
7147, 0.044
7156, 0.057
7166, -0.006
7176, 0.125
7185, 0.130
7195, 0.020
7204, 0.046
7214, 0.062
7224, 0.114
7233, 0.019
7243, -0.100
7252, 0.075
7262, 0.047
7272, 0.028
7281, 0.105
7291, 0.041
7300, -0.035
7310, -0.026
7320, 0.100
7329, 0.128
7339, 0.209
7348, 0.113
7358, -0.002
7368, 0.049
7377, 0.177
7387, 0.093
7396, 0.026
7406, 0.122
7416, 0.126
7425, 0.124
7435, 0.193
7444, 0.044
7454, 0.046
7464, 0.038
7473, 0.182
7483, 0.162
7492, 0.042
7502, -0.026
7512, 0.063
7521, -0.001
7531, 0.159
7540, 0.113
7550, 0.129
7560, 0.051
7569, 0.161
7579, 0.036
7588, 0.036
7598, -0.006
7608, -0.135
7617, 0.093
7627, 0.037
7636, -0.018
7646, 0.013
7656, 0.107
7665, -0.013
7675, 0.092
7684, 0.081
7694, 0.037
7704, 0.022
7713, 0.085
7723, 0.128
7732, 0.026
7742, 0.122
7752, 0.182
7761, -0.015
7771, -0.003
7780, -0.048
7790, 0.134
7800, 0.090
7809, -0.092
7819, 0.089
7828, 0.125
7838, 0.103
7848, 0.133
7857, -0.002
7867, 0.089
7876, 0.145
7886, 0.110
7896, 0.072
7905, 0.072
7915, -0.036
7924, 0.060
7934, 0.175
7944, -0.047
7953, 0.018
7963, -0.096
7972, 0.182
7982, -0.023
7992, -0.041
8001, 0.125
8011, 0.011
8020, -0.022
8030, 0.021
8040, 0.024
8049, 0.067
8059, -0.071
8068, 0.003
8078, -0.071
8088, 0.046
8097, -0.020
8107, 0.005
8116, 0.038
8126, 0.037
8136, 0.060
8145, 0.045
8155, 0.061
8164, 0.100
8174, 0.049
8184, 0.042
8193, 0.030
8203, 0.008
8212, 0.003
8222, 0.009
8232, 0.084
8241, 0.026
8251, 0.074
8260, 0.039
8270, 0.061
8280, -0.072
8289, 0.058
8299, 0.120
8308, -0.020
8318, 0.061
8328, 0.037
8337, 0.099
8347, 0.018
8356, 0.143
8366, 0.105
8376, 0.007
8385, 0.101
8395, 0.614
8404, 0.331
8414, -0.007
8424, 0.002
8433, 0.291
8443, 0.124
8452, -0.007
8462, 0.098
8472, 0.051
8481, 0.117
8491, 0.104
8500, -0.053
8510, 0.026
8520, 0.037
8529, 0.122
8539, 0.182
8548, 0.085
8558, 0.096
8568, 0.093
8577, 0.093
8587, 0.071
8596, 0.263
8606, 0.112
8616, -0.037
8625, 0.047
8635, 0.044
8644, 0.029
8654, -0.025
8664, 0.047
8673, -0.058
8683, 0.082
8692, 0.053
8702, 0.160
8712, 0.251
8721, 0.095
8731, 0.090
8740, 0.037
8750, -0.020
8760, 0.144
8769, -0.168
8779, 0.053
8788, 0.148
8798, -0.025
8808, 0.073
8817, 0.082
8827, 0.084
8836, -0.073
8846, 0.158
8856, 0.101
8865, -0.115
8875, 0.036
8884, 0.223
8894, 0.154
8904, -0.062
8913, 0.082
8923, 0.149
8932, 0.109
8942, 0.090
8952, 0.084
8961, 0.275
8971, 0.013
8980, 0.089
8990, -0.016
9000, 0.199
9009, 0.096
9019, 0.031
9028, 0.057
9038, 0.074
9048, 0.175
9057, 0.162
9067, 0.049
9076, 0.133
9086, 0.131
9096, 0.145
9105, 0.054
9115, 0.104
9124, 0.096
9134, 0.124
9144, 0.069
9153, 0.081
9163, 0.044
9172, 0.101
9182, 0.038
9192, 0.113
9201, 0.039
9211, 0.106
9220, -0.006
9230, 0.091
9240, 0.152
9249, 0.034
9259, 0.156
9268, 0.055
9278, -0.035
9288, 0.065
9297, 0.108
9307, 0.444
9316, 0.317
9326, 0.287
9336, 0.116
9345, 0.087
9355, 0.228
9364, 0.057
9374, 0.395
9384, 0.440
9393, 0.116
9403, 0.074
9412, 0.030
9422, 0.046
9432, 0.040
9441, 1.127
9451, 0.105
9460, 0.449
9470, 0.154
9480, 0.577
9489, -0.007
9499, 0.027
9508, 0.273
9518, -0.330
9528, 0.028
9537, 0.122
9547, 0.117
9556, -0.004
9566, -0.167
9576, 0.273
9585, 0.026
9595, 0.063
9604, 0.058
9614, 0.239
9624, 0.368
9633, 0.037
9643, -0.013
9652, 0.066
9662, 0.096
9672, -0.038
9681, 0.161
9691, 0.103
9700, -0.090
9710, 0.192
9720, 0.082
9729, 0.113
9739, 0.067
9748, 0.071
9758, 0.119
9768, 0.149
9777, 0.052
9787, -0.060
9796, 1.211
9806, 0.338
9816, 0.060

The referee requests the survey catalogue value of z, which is 1.252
